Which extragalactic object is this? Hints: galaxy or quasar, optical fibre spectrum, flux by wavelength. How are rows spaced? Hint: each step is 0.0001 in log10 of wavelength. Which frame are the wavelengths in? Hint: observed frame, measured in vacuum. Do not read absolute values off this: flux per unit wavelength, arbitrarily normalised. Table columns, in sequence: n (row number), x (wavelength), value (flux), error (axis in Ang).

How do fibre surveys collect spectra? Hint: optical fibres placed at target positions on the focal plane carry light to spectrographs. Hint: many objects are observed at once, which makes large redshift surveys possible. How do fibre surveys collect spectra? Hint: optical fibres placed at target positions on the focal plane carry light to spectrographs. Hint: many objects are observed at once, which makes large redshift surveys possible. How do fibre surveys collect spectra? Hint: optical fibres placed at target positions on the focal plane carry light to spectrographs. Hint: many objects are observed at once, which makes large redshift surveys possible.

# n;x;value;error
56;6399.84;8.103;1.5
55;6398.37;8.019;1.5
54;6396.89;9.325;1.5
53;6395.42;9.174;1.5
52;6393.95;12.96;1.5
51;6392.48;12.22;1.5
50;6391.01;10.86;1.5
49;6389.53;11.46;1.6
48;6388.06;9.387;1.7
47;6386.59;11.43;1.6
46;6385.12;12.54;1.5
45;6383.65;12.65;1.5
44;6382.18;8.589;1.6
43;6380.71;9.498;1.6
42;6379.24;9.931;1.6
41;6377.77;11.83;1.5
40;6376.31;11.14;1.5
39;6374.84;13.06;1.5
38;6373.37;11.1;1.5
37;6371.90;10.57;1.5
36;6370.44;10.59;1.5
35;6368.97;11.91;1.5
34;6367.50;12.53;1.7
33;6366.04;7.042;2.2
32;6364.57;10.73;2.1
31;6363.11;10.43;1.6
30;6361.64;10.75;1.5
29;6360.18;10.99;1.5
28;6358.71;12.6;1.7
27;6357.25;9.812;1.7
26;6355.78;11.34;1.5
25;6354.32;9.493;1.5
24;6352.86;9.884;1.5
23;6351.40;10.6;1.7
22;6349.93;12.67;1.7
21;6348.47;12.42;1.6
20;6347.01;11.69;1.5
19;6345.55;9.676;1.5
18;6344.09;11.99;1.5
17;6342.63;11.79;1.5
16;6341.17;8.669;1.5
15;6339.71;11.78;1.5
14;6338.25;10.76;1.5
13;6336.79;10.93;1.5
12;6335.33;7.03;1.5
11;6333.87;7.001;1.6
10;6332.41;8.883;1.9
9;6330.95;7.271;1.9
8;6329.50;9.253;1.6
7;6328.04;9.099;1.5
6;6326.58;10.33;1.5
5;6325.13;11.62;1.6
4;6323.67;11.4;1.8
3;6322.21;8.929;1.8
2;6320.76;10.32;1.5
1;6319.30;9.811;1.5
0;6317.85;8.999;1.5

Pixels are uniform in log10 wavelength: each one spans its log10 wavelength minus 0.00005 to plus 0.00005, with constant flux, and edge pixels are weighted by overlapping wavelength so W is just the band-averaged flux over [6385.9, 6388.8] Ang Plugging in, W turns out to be 10.4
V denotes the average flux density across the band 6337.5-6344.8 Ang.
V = 11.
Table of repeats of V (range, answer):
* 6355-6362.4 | 11.1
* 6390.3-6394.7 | 12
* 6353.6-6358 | 10.2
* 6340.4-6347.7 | 10.8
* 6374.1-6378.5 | 12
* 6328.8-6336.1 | 7.9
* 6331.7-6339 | 8.92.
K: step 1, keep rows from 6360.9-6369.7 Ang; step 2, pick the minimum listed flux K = 7.042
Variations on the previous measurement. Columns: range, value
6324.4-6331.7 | 7.271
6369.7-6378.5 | 10.57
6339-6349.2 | 8.669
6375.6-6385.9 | 8.589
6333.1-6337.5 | 7.001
